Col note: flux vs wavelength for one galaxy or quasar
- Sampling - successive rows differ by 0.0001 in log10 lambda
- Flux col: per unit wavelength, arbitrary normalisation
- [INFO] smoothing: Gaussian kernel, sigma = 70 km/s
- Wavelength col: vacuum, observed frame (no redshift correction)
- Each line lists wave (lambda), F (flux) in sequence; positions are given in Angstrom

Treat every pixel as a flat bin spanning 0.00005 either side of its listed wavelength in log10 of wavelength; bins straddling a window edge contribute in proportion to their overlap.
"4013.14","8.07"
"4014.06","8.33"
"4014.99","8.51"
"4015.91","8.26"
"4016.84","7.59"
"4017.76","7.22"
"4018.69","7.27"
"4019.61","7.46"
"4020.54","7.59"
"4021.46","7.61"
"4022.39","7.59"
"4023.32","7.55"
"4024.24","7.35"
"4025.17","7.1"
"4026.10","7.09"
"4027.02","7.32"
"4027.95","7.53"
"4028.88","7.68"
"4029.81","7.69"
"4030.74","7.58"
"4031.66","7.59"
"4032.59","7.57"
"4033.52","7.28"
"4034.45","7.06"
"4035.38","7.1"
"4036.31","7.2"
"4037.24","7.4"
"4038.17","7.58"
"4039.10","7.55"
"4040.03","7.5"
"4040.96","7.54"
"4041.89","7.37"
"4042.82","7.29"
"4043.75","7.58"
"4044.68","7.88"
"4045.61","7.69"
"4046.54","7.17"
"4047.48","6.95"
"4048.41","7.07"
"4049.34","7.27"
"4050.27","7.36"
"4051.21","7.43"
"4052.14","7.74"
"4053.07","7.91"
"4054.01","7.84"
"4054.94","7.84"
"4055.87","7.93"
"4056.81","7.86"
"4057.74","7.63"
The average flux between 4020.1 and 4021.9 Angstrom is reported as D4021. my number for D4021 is 7.62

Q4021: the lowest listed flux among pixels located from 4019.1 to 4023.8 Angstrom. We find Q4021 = 7.46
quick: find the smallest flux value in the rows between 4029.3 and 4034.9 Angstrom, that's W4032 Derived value 7.06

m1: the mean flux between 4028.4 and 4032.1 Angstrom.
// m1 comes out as 7.64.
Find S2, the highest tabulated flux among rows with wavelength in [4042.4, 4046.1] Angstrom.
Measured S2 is 7.88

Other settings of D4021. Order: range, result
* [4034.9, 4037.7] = 7.23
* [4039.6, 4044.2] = 7.46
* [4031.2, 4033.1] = 7.58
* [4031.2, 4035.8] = 7.32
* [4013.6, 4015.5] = 8.42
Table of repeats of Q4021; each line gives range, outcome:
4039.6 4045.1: 7.29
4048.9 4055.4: 7.27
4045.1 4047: 7.17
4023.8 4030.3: 7.09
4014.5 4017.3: 7.59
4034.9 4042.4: 7.1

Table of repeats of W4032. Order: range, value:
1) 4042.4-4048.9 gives 6.95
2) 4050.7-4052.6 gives 7.43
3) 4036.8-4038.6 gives 7.4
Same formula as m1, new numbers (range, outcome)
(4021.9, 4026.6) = 7.34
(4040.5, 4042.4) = 7.46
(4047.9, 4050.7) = 7.24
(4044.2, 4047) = 7.59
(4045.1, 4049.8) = 7.24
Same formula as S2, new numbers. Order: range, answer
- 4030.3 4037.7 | 7.59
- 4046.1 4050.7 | 7.36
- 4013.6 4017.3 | 8.51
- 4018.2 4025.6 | 7.61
